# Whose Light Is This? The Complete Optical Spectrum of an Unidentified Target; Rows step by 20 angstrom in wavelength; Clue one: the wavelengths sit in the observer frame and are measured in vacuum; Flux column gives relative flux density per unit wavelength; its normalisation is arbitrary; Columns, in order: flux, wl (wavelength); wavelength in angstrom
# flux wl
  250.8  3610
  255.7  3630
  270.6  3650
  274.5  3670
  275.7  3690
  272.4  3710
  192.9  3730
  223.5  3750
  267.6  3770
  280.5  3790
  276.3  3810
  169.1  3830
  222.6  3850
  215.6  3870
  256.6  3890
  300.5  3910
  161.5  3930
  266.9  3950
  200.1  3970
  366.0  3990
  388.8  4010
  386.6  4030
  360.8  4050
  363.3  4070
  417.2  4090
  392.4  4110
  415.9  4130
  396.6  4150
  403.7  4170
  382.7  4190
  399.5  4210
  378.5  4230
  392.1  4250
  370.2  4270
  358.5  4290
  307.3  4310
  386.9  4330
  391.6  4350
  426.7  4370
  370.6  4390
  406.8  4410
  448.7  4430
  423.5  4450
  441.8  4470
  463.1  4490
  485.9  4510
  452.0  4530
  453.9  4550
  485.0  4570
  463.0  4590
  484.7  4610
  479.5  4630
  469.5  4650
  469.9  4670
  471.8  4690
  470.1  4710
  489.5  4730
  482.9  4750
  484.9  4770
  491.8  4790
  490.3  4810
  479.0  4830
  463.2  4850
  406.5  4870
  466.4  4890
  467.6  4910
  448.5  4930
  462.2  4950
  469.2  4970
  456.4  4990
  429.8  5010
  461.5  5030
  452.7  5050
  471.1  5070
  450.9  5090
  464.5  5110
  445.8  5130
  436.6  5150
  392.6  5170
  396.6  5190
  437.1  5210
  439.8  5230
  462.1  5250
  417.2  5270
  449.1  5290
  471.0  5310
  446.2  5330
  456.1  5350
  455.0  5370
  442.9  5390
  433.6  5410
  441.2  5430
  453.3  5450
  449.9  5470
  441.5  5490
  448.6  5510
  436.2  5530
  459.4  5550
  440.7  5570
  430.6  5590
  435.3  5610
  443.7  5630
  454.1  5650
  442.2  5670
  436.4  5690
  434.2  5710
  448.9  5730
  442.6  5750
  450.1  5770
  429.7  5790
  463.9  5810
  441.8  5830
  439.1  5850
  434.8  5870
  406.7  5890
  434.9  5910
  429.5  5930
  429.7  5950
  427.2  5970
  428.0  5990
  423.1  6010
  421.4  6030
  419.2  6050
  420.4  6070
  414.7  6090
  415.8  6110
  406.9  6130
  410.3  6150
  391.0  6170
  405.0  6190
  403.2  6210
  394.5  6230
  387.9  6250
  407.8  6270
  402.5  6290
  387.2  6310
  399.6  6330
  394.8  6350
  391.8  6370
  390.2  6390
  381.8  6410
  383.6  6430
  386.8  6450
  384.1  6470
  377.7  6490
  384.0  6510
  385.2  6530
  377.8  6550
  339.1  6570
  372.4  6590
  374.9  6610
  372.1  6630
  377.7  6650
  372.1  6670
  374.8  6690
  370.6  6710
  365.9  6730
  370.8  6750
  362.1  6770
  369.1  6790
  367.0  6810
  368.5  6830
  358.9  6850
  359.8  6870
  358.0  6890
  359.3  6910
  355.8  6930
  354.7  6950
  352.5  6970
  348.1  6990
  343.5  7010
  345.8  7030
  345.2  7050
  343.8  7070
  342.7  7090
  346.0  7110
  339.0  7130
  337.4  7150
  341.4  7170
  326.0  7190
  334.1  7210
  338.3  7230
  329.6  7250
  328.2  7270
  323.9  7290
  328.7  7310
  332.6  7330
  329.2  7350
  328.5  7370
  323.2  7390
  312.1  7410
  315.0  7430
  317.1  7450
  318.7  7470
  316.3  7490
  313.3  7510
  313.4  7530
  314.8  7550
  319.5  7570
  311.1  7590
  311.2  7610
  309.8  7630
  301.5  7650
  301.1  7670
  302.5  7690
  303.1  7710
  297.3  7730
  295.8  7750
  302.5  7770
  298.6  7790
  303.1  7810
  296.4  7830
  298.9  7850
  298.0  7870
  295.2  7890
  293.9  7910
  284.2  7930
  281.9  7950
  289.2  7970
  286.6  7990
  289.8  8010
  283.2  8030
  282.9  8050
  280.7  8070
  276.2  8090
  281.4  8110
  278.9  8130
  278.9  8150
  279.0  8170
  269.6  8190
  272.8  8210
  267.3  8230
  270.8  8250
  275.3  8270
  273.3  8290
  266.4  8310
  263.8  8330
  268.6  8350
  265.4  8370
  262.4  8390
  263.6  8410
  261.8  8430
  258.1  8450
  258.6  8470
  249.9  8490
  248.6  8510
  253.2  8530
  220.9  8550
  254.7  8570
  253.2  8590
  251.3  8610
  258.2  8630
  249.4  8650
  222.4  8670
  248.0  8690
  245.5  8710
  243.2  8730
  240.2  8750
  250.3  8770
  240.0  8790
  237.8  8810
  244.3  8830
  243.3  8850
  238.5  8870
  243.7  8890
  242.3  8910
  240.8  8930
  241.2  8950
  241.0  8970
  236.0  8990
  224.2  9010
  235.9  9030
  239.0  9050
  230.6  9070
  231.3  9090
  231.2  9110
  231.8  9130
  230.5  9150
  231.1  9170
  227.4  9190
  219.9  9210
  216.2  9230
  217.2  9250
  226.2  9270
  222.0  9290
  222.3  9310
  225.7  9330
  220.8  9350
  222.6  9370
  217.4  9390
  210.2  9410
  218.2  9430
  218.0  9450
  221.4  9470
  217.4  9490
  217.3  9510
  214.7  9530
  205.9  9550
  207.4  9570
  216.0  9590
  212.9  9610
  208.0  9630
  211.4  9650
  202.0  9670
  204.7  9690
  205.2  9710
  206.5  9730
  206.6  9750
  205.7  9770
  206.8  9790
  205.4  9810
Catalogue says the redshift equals 0.00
